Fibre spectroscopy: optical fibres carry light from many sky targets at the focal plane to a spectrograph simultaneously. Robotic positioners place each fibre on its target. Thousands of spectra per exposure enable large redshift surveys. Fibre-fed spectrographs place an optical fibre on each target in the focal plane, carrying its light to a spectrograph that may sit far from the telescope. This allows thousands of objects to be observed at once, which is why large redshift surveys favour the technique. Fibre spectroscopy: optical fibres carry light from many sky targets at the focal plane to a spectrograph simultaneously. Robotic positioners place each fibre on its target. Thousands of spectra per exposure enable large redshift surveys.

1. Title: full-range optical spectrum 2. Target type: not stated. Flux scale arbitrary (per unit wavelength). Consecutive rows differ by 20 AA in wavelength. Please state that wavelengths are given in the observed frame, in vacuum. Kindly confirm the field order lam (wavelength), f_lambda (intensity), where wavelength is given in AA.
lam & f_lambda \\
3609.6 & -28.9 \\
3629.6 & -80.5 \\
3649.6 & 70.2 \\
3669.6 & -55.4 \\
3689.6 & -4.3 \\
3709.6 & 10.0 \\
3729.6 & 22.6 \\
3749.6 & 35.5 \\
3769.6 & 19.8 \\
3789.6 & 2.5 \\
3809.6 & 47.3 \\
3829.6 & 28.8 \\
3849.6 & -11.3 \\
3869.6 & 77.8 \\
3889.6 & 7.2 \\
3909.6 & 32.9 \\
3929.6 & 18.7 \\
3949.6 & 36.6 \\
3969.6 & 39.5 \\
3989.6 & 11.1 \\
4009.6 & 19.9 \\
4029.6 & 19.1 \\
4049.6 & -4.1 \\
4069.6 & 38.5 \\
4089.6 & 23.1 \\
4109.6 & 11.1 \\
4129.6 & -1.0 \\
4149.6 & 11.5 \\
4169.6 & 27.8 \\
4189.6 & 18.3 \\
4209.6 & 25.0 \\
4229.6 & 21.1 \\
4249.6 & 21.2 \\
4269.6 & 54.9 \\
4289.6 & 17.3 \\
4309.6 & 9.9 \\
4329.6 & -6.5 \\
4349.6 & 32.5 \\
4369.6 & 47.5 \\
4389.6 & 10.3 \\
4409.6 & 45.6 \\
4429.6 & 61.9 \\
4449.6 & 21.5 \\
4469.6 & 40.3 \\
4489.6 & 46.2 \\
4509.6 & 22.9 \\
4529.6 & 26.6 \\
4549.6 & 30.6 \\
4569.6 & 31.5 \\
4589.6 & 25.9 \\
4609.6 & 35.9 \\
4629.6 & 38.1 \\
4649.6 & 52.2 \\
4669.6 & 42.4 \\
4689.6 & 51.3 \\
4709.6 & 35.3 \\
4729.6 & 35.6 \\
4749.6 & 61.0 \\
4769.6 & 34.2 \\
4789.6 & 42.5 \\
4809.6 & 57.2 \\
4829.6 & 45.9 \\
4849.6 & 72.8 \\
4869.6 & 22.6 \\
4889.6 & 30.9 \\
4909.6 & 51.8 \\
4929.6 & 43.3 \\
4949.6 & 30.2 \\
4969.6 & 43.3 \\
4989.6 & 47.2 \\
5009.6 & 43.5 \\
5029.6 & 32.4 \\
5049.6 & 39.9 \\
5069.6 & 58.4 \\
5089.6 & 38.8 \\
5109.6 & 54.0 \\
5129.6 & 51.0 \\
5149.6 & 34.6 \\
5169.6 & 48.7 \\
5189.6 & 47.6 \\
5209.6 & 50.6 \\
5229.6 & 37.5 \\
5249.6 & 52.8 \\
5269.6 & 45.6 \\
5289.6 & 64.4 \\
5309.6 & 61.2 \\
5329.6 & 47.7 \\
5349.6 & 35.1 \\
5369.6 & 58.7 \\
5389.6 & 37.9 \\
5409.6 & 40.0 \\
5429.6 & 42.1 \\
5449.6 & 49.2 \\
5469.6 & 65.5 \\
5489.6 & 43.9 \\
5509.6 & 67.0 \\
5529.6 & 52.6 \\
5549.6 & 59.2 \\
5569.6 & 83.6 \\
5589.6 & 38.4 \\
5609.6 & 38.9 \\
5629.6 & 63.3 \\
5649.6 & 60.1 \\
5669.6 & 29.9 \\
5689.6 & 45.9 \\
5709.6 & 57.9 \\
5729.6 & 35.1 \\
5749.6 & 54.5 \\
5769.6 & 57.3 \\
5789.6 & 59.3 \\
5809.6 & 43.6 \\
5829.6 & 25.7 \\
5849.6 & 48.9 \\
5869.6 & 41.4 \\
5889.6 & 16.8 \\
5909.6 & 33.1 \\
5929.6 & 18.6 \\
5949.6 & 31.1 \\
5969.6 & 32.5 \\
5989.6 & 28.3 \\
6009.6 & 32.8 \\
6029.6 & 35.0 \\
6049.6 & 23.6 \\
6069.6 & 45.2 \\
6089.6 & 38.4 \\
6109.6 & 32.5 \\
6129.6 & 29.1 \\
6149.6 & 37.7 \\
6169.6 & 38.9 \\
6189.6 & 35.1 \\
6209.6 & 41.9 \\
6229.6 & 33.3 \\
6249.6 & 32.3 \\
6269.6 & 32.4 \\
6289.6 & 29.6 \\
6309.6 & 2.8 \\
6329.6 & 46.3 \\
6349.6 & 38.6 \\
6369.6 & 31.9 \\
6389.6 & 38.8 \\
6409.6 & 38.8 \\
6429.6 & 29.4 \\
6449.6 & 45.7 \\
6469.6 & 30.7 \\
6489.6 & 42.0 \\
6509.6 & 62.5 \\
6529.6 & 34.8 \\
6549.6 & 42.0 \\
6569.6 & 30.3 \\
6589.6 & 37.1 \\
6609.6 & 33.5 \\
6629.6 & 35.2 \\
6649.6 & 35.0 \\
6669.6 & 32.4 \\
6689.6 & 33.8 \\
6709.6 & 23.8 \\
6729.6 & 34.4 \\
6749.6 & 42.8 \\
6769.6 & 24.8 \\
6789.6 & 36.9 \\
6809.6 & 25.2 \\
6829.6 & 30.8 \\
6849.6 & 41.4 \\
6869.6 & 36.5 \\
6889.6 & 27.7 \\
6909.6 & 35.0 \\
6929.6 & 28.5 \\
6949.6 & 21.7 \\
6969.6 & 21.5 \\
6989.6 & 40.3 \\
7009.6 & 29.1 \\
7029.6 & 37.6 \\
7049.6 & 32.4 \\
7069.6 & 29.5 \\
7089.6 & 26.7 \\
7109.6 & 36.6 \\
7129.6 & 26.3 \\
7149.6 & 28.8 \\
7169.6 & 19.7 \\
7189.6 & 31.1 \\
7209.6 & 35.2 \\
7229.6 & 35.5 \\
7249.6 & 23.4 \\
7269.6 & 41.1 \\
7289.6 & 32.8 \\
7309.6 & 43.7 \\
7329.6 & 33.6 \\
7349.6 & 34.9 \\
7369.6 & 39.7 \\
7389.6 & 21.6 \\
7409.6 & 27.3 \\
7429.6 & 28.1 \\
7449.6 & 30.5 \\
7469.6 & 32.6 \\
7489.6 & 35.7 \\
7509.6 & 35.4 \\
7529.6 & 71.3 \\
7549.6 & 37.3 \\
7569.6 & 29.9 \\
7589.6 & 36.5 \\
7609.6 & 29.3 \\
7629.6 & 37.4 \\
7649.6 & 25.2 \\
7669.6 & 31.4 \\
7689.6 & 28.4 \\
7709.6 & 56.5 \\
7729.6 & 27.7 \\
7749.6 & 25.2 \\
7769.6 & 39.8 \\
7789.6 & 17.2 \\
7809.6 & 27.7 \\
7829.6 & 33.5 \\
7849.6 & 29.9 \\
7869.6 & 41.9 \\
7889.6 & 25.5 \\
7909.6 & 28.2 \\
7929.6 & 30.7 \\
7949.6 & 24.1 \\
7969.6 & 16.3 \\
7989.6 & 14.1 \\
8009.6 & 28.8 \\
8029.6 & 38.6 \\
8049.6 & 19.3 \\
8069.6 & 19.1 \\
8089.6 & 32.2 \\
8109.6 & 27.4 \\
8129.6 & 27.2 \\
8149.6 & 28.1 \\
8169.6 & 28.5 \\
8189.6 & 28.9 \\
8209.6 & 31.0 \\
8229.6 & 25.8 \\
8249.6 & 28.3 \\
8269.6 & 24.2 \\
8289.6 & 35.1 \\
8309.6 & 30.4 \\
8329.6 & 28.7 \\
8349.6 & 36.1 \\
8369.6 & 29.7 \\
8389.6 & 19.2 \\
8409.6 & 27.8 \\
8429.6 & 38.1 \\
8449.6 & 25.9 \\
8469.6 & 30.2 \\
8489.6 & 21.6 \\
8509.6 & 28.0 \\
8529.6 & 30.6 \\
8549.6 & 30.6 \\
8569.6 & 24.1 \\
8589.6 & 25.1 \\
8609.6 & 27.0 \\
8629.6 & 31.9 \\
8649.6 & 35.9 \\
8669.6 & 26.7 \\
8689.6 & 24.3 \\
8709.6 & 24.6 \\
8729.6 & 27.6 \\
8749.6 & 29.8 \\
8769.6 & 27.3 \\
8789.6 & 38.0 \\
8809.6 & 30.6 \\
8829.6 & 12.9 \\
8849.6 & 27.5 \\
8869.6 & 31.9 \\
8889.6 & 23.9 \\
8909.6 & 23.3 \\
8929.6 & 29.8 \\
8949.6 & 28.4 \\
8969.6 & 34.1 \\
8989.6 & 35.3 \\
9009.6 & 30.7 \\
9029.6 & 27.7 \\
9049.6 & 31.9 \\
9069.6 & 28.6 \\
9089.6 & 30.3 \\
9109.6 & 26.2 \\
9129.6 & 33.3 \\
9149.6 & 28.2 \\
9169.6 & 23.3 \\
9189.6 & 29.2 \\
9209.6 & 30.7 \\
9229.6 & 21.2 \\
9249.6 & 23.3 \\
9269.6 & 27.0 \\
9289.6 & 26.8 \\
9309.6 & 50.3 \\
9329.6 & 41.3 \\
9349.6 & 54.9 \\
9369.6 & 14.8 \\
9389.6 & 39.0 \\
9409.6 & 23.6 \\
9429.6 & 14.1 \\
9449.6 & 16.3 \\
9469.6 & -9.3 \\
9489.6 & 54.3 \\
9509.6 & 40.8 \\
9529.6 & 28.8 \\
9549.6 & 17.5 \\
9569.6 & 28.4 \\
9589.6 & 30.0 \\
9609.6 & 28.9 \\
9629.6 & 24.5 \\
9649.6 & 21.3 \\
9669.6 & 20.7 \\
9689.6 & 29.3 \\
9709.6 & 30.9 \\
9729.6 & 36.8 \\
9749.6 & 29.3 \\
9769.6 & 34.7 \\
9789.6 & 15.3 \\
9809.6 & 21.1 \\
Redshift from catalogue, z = 0.15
